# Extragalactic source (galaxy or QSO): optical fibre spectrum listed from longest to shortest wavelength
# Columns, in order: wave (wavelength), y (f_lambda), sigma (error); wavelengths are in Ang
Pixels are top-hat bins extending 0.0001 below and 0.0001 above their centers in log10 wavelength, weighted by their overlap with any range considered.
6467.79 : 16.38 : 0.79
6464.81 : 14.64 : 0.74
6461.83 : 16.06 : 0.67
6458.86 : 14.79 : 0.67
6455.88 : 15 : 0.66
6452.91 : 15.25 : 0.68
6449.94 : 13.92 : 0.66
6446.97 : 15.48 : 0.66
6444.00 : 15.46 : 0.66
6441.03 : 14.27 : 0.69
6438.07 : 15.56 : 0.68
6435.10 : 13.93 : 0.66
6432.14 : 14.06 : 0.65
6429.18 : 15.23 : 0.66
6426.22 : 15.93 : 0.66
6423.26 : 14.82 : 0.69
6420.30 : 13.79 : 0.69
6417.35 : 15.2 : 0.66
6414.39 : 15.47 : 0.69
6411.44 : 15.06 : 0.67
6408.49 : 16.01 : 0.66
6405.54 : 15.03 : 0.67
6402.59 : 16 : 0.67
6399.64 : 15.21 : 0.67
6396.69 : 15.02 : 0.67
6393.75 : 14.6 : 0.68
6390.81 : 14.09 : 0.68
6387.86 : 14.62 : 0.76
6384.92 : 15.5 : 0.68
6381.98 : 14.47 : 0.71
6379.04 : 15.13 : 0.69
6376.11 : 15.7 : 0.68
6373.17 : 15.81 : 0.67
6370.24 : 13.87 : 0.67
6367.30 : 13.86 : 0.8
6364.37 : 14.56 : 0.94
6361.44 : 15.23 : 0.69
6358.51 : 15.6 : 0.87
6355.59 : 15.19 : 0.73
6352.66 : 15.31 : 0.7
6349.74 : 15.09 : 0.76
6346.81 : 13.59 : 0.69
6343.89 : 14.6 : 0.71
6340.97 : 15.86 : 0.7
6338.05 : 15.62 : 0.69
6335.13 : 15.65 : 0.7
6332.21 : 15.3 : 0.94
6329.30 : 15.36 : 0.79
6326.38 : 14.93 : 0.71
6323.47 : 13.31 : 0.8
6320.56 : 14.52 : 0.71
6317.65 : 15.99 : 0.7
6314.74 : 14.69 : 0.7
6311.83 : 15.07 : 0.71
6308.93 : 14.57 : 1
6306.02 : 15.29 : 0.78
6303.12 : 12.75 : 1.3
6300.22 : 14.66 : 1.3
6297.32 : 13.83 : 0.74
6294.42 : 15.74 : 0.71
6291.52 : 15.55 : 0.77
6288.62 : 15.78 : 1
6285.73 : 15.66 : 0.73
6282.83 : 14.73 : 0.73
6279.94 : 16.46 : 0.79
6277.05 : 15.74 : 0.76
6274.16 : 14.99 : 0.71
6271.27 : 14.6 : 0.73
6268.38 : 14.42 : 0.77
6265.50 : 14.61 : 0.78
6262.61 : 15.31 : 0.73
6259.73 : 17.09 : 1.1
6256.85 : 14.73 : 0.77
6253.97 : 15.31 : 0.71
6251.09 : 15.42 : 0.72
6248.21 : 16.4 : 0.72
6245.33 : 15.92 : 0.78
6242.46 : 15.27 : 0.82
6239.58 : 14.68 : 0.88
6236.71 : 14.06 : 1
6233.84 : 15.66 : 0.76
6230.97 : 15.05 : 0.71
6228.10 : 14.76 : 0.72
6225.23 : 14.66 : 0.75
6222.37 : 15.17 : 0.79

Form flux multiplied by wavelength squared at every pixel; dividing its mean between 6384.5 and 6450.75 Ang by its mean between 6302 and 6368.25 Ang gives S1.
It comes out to 1.0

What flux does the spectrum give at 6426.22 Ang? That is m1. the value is 15.93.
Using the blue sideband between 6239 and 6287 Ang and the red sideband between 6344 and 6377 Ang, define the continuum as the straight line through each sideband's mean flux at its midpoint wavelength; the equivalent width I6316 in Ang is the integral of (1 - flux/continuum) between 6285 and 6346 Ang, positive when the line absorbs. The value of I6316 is 0.6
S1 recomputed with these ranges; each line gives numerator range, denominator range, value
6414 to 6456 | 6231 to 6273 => 1.03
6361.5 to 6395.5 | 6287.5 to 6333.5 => 1.02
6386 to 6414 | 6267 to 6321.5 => 1.04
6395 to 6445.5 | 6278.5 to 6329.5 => 1.05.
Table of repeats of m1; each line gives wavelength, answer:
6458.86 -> 14.79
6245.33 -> 15.92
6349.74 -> 15.09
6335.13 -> 15.65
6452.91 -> 15.25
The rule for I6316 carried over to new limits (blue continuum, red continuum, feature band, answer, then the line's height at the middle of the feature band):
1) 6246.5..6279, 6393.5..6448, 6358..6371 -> 0.49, 15.2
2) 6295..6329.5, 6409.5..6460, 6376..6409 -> -0.60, 14.8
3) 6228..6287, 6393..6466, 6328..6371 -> 0.45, 15.2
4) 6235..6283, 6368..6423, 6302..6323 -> 0.72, 15.2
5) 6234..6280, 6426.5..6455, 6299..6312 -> 0.66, 15.2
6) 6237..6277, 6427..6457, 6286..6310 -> 0.56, 15.2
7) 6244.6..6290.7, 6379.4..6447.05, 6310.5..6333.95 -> 0.56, 15.3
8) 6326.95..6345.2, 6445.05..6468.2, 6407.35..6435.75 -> 0.45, 15.2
